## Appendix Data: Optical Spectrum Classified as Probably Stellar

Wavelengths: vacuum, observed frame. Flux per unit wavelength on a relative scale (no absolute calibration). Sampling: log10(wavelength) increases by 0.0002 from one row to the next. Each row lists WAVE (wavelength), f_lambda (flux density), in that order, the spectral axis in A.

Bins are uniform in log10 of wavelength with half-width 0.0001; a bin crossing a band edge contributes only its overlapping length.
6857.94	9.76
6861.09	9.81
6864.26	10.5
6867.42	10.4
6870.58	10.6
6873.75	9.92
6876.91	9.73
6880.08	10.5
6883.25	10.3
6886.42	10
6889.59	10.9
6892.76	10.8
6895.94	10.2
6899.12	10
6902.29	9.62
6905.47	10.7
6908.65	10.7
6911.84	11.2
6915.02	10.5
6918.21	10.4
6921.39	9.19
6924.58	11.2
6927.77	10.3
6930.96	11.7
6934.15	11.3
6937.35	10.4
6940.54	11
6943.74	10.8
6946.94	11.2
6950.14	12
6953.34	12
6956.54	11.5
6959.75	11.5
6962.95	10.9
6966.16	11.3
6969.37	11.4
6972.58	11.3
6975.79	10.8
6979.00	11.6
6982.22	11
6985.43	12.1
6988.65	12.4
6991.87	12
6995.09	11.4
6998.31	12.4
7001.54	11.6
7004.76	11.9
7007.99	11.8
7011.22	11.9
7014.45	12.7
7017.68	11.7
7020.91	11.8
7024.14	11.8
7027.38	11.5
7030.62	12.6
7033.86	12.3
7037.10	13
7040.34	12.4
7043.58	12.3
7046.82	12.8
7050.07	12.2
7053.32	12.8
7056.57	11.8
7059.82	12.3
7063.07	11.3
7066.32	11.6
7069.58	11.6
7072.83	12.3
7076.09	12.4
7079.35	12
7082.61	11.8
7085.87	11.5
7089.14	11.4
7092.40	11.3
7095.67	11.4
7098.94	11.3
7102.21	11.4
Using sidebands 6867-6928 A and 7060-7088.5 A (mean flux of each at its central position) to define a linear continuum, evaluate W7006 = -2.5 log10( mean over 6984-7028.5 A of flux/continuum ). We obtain -0.06 mag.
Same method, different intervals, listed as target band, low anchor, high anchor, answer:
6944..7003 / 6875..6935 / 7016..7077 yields -0.027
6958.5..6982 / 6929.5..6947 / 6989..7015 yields 0.025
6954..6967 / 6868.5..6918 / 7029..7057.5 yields -0.003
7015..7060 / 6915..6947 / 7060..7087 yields -0.062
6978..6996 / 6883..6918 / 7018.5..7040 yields -0.015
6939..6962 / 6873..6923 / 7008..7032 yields -0.038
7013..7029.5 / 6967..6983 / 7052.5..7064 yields -0.021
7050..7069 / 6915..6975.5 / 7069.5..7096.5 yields -0.029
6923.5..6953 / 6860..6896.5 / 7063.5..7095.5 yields -0.040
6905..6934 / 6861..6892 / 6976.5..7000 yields 0.020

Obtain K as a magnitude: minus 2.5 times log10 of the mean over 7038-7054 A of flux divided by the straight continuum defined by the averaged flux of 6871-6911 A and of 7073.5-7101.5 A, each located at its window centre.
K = -0.10 mag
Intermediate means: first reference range 10.3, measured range 12.5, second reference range 11.7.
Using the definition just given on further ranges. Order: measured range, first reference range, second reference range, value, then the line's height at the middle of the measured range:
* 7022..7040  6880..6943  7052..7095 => -0.07 mag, 11.5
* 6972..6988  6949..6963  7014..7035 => 0.03 mag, 11.8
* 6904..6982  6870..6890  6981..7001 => 0.01 mag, 11.2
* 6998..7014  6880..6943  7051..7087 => -0.05 mag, 11.4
